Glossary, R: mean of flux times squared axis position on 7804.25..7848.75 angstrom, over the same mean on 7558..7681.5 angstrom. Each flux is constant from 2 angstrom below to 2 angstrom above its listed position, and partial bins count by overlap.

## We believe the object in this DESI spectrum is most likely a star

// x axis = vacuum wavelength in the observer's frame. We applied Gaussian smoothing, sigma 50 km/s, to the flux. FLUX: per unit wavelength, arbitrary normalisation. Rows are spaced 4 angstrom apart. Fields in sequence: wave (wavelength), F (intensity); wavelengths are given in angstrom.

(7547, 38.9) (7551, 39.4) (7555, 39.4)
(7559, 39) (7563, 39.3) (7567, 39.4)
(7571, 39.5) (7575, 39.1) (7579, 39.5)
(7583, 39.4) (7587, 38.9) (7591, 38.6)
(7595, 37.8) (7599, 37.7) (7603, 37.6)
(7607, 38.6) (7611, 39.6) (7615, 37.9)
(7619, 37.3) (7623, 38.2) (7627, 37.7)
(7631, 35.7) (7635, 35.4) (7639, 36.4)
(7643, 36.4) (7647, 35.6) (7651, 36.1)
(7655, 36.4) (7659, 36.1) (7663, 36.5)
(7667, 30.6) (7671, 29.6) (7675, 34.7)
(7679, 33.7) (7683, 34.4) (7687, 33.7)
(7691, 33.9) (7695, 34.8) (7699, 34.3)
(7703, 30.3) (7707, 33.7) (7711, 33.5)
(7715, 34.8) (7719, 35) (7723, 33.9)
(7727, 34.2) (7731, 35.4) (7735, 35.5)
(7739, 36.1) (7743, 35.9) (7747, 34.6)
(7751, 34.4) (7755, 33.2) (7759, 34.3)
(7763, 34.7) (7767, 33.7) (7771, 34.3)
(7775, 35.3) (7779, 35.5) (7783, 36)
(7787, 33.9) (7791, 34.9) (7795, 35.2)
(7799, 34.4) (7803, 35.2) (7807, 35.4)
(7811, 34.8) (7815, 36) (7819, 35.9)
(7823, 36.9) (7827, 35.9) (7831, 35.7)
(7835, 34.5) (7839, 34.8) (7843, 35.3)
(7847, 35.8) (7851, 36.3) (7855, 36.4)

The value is 1.0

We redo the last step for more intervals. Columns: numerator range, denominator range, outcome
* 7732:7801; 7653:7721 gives 1.05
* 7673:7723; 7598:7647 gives 0.93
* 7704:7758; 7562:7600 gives 0.92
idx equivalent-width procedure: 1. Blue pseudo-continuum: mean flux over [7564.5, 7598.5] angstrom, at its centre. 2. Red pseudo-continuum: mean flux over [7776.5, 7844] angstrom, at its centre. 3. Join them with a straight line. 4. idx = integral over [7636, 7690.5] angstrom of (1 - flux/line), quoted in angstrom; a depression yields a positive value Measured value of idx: 4.40 angstrom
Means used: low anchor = 39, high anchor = 35.3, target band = 34.6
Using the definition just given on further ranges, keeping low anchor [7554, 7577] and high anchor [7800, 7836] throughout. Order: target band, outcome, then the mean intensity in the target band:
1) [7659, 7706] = 5.2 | 33.4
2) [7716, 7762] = 2.5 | 34.8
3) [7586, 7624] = 0.5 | 38.2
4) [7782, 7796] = 0.4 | 34.9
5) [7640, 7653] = 0.7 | 36.1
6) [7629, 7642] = 0.8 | 35.9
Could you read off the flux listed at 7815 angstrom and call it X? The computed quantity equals 36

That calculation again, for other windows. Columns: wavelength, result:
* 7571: 39.5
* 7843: 35.3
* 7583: 39.4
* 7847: 35.8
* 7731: 35.4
